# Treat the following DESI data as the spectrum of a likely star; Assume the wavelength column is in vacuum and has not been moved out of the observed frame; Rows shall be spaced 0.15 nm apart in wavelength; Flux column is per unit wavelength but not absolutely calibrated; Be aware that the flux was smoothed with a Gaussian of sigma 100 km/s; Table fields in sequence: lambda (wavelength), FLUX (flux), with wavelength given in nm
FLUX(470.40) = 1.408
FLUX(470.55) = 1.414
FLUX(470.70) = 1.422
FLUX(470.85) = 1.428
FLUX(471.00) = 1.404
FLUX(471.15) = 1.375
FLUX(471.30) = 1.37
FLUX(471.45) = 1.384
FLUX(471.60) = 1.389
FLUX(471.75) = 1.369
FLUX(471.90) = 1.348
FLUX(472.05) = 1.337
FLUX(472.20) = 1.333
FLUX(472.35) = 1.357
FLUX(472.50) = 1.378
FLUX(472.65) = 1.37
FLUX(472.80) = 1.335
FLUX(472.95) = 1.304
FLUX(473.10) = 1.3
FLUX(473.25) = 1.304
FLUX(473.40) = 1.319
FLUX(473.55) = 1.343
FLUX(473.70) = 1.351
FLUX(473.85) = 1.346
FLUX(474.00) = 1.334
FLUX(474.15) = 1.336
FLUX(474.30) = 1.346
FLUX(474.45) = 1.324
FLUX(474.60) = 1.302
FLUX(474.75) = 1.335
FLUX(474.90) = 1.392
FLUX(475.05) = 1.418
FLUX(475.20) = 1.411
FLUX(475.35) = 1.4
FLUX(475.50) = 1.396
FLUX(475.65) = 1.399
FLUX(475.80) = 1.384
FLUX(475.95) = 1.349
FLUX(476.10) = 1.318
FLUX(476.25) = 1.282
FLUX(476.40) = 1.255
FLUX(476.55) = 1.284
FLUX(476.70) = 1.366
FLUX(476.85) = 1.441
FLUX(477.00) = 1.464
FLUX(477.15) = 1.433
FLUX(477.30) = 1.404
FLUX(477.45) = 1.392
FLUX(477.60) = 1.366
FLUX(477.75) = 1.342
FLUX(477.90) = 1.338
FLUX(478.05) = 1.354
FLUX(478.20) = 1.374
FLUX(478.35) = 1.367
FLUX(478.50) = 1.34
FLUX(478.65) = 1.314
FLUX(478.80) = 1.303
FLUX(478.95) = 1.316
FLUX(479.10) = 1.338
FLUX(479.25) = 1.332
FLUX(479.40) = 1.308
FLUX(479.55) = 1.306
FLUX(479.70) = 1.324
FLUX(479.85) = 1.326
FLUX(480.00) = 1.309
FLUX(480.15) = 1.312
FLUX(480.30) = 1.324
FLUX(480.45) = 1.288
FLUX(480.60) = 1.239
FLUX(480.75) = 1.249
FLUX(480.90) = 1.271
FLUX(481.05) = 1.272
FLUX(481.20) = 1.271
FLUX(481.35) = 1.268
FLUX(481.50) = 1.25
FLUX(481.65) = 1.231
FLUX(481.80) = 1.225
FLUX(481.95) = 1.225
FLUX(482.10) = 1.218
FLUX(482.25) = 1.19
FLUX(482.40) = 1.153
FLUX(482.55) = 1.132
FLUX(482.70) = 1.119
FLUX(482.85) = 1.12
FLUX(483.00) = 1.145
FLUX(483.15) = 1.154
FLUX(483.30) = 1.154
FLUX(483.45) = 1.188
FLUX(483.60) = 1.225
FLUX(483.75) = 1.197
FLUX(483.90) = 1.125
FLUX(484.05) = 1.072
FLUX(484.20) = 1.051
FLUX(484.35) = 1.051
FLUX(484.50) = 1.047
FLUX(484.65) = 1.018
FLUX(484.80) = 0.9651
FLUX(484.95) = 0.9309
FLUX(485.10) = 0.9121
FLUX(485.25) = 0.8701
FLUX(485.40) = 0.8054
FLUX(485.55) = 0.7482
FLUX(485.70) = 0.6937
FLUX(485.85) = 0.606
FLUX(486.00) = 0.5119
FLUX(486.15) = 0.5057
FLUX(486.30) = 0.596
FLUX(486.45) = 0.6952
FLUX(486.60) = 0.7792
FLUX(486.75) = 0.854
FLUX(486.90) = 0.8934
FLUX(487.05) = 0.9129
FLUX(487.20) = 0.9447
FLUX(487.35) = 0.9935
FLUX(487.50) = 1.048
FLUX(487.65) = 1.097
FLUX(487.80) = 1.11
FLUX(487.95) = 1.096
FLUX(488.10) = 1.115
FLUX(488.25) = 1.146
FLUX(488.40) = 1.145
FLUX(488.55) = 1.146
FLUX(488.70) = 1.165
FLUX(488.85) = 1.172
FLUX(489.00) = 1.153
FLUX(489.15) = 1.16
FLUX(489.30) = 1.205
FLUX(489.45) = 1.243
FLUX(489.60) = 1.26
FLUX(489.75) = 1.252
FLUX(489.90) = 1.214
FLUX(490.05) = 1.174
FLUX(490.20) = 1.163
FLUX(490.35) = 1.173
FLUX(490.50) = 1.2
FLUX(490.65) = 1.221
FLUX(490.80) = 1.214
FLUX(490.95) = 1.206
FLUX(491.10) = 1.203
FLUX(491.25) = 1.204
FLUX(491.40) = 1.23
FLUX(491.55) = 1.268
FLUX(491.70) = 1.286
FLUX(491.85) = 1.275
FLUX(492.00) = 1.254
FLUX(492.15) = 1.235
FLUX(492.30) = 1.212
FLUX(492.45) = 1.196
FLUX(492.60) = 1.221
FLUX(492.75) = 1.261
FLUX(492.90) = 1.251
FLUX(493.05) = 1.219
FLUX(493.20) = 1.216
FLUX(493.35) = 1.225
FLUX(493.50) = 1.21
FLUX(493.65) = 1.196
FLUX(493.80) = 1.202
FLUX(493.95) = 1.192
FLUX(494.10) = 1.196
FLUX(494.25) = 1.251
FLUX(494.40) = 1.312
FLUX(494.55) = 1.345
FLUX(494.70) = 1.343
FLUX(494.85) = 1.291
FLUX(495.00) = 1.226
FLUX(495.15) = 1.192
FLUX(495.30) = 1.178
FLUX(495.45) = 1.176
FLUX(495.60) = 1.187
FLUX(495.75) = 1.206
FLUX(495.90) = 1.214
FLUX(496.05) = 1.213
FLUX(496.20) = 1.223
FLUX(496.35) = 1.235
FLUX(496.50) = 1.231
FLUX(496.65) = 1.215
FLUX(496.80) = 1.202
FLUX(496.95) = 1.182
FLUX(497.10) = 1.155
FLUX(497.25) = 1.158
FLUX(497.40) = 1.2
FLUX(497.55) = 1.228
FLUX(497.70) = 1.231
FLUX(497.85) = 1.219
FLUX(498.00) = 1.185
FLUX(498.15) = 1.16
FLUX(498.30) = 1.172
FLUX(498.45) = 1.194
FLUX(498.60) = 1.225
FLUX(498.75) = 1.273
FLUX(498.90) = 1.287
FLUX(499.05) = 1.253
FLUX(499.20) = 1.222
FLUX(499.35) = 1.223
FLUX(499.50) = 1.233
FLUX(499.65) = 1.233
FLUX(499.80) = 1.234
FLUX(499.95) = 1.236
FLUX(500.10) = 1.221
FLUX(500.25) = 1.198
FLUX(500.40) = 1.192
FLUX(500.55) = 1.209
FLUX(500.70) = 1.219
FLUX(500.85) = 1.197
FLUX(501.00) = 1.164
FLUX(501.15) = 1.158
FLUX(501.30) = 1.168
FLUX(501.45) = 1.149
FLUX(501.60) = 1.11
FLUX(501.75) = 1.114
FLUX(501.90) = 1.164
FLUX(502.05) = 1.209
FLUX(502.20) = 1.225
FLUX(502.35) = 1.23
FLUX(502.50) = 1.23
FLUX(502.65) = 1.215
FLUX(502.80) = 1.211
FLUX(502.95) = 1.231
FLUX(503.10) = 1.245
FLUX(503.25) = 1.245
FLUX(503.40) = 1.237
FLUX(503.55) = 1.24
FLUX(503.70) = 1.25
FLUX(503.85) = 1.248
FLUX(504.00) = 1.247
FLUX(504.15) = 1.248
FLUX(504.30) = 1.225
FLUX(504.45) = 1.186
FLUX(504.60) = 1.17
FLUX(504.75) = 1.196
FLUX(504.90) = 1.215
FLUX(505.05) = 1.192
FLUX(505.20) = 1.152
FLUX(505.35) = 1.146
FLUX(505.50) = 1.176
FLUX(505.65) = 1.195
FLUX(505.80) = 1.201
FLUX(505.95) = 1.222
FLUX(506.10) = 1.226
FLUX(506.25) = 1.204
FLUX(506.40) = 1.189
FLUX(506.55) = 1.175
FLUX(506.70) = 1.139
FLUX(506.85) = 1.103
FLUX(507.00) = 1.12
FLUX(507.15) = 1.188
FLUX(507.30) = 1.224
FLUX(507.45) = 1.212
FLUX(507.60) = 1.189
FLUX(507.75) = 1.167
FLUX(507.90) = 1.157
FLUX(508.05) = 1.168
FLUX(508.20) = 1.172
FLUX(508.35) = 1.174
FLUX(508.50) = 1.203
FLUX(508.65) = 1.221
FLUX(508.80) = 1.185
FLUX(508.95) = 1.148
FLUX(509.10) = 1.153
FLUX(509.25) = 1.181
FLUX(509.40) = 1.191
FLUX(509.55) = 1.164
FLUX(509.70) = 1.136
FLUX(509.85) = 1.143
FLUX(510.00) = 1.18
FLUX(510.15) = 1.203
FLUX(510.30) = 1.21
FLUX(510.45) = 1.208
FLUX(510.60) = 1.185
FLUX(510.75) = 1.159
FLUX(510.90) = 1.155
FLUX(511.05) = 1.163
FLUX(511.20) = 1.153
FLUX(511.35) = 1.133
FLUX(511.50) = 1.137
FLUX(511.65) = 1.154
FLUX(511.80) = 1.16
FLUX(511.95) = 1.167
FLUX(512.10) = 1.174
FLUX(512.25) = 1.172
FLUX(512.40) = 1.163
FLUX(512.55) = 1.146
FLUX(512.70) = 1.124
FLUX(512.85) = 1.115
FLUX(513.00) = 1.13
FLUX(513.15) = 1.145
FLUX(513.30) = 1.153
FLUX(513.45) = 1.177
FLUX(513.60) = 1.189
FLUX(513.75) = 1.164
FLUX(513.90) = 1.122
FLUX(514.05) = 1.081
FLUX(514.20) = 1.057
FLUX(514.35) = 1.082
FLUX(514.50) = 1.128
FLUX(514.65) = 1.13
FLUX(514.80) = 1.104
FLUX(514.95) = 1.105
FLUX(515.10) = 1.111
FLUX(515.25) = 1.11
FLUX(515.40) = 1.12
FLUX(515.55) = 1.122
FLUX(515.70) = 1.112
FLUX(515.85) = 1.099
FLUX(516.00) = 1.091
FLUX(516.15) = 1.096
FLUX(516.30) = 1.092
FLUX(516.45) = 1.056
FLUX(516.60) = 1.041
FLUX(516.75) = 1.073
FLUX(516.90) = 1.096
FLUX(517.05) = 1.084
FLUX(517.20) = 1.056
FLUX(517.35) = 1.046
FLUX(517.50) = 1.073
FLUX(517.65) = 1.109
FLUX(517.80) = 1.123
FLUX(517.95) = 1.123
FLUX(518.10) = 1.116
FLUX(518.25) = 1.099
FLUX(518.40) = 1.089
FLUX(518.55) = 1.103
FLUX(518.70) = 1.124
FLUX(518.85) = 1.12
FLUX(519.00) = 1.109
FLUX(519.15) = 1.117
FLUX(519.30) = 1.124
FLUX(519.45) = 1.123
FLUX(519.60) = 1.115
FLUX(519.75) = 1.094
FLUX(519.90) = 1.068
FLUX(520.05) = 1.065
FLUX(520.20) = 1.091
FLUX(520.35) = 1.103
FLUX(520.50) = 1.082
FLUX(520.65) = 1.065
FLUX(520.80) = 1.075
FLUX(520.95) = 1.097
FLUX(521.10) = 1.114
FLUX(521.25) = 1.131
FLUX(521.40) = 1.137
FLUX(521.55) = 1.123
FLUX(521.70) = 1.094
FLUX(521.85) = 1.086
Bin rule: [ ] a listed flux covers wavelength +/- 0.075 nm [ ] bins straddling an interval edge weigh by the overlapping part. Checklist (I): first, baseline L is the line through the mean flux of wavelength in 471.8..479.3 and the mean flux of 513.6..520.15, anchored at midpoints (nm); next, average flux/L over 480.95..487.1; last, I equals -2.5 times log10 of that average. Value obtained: 0.27 mag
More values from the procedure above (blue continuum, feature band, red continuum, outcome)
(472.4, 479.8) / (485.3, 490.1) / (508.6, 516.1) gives 0.29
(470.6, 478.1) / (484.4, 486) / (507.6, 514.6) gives 0.47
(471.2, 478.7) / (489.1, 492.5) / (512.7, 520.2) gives 0.04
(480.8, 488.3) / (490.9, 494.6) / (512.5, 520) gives -0.18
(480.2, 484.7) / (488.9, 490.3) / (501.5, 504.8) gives -0.01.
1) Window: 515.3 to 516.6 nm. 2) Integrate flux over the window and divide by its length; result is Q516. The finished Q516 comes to 1.1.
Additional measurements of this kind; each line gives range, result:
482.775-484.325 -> 1.14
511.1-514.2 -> 1.15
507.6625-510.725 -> 1.18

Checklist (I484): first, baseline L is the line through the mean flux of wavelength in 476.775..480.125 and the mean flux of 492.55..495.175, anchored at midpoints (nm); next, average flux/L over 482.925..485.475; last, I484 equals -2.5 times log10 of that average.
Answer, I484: 0.24 mag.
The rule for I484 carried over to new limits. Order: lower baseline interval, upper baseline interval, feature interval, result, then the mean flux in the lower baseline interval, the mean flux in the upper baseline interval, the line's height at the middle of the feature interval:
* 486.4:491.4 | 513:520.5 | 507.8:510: -0.06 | 1.11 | 1.1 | 1.11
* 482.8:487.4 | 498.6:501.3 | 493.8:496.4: -0.10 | 0.927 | 1.22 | 1.12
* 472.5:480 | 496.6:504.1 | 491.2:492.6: 0.02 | 1.35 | 1.21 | 1.26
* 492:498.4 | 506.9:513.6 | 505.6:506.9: 0.00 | 1.22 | 1.17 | 1.18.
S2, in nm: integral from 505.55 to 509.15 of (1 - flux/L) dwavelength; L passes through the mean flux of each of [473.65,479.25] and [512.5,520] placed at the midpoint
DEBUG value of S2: -0.054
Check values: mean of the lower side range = 1.36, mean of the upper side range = 1.11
